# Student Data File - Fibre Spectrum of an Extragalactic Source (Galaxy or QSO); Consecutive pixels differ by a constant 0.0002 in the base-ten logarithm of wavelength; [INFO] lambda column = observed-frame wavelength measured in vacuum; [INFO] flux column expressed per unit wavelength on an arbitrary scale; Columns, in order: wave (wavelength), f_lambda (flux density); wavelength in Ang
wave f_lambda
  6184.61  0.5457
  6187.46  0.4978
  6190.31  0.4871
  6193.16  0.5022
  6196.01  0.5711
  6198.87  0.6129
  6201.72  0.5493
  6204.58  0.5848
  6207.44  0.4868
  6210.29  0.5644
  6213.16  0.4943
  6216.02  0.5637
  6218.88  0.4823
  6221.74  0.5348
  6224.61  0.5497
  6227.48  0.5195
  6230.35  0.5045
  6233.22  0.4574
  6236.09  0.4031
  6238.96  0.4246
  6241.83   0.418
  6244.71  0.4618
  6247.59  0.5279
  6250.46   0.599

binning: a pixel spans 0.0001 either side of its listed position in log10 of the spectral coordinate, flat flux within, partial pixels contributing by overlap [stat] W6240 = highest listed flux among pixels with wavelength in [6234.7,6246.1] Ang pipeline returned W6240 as 0.4618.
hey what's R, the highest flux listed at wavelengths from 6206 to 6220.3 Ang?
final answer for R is 0.5644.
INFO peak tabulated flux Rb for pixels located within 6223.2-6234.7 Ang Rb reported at 0.5497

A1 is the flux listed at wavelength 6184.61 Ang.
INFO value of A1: 0.5457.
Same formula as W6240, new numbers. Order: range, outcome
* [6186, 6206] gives 0.6129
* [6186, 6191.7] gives 0.4978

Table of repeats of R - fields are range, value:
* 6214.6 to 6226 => 0.5637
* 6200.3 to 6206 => 0.5848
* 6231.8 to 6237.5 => 0.4574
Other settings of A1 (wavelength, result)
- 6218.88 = 0.4823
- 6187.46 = 0.4978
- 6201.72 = 0.5493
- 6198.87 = 0.6129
